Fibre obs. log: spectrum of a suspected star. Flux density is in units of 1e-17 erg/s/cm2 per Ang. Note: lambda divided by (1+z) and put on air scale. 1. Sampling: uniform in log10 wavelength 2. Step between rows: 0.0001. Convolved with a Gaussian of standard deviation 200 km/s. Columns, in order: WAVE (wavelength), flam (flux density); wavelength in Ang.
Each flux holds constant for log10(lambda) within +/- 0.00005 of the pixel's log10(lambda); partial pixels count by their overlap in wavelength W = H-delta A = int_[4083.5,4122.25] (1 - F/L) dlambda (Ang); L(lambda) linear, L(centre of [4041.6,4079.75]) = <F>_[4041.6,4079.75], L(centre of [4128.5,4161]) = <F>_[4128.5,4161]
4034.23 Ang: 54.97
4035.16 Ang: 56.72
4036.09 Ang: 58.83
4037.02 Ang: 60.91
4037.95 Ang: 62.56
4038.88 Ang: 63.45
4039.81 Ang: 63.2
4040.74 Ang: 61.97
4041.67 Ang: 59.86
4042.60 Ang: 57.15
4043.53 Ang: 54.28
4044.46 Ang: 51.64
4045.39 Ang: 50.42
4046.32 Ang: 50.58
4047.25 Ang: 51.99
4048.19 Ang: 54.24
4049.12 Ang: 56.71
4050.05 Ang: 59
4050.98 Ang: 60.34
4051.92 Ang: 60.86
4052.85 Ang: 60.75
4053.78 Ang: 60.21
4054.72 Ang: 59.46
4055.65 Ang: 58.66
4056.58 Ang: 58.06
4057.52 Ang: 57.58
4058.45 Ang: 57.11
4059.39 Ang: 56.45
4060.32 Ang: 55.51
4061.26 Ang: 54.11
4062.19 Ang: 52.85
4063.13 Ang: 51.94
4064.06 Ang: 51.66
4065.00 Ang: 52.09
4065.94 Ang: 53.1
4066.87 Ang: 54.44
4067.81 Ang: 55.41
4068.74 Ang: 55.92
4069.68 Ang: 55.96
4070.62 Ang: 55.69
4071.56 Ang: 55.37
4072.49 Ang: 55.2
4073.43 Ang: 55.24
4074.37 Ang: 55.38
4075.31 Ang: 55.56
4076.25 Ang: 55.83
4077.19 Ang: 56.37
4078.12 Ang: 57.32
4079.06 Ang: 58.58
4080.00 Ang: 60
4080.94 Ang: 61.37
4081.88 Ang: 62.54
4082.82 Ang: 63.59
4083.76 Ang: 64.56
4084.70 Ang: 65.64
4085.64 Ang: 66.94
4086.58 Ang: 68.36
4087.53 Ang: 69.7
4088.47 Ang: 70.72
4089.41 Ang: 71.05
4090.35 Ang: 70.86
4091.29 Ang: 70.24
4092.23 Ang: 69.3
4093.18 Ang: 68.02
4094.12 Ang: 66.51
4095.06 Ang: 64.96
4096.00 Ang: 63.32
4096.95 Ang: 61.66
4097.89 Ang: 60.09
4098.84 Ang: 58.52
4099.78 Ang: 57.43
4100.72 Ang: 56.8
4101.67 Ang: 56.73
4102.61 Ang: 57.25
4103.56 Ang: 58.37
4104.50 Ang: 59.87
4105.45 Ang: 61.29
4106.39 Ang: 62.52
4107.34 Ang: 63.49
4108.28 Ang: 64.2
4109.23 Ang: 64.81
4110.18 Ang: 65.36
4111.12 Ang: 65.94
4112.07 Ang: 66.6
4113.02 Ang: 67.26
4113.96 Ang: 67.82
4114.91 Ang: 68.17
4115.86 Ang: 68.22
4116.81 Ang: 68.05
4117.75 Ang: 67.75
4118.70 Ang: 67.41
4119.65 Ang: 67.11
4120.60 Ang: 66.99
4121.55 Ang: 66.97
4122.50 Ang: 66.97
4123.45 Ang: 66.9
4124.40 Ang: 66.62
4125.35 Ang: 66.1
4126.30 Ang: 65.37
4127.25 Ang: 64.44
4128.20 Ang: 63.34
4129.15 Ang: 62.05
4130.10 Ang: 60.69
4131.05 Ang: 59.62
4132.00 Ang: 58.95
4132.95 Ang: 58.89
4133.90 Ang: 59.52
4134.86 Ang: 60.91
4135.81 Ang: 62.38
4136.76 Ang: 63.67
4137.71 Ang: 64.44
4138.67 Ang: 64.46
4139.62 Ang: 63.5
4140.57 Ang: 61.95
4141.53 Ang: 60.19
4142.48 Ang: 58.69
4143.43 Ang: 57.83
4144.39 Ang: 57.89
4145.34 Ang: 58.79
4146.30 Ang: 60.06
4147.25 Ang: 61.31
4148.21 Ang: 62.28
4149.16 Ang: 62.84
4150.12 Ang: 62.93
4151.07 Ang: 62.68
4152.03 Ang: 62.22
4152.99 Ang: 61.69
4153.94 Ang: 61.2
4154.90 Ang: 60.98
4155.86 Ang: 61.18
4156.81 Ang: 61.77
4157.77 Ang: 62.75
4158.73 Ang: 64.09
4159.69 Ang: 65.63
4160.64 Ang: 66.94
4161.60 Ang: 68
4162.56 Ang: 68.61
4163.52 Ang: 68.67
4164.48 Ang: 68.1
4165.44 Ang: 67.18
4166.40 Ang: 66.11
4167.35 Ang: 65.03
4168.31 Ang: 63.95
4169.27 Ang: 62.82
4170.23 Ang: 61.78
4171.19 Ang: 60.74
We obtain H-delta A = -4.2 Ang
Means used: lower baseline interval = 55.8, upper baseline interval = 61.6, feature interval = 65.1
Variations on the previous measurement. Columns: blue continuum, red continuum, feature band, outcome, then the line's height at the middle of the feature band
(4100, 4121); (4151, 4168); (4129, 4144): 0.77 Ang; 64.4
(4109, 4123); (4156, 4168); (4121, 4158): 2.40 Ang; 66.5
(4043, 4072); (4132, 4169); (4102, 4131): -2.23 Ang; 60.2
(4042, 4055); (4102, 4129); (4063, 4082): 1.13 Ang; 59.4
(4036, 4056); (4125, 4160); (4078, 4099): -1.93 Ang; 59.7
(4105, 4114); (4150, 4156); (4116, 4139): -0.22 Ang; 63.6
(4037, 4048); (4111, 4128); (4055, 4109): 1.88 Ang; 62.1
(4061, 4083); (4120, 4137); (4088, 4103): -1.27 Ang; 59.1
